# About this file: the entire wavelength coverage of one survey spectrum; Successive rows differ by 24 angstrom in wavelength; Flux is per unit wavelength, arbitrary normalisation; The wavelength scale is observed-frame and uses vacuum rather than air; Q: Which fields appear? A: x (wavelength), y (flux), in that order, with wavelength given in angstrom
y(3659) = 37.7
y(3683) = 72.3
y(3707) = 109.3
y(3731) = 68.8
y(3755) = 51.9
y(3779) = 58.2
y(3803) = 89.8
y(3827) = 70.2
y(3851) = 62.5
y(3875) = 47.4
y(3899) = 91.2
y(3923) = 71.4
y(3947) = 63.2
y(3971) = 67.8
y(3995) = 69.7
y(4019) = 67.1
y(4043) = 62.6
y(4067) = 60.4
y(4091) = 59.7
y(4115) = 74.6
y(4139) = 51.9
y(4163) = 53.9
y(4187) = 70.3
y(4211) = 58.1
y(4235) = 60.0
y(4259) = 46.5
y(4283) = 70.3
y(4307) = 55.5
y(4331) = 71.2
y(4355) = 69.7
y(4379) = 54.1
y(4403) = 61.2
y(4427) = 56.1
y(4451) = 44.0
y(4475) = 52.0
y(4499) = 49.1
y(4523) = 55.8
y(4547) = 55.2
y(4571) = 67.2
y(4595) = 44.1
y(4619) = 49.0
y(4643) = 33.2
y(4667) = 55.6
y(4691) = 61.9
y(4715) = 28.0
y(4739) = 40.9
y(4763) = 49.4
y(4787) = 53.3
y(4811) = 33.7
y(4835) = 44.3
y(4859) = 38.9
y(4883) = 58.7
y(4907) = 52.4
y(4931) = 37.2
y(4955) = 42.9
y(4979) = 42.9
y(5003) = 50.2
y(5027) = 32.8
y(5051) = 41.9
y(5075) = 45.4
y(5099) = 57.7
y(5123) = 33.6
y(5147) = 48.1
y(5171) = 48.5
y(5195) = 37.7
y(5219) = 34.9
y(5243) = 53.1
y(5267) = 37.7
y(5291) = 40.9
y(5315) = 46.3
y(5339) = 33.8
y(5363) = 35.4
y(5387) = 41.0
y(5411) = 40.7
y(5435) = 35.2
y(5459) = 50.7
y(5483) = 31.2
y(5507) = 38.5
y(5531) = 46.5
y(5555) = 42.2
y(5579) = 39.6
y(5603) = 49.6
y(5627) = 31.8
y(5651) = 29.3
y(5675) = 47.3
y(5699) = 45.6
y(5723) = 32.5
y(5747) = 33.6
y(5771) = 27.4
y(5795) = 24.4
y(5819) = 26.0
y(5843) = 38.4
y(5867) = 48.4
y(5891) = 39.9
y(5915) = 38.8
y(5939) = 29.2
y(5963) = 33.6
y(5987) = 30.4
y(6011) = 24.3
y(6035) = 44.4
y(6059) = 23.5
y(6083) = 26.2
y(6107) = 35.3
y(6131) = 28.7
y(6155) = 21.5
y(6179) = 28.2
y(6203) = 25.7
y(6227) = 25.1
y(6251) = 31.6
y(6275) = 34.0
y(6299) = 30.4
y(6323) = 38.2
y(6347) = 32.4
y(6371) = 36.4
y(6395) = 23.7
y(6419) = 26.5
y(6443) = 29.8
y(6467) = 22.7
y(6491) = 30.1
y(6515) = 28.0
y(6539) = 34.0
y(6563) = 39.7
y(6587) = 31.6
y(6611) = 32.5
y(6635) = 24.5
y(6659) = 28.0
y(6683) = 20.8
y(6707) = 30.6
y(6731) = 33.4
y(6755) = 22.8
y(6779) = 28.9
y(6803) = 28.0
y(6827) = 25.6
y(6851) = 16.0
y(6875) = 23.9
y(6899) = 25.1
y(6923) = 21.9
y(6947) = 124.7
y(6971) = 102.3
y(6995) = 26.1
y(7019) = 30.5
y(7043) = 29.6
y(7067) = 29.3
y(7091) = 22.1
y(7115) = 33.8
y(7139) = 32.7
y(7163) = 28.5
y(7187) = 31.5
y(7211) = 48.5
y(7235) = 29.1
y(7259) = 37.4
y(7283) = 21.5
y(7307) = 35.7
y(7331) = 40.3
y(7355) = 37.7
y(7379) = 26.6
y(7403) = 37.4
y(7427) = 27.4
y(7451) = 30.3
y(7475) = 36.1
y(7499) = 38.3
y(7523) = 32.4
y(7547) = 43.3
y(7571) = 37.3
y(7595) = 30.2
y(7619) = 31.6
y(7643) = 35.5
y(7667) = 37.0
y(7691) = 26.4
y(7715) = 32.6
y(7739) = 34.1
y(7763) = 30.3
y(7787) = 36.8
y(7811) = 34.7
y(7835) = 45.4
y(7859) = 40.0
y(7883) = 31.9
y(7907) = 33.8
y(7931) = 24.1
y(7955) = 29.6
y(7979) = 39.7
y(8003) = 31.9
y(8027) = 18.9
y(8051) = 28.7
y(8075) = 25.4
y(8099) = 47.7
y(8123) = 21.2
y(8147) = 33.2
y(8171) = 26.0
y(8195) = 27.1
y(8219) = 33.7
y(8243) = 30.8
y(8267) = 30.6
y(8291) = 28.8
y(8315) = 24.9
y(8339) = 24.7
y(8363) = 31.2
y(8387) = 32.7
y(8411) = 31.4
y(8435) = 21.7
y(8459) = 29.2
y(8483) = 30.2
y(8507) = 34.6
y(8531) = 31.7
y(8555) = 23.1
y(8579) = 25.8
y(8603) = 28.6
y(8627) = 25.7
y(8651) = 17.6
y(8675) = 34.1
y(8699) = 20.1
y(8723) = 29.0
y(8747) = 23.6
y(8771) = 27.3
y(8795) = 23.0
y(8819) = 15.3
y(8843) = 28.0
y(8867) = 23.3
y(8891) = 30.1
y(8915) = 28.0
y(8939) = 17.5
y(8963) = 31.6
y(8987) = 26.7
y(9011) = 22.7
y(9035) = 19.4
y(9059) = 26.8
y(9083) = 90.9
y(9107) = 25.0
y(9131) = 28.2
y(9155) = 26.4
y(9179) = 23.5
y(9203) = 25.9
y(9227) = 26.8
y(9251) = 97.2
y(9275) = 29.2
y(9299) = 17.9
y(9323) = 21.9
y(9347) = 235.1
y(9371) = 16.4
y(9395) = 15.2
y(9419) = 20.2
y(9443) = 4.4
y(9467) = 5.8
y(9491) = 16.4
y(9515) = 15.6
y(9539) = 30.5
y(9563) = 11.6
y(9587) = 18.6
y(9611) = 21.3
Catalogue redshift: 0.87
